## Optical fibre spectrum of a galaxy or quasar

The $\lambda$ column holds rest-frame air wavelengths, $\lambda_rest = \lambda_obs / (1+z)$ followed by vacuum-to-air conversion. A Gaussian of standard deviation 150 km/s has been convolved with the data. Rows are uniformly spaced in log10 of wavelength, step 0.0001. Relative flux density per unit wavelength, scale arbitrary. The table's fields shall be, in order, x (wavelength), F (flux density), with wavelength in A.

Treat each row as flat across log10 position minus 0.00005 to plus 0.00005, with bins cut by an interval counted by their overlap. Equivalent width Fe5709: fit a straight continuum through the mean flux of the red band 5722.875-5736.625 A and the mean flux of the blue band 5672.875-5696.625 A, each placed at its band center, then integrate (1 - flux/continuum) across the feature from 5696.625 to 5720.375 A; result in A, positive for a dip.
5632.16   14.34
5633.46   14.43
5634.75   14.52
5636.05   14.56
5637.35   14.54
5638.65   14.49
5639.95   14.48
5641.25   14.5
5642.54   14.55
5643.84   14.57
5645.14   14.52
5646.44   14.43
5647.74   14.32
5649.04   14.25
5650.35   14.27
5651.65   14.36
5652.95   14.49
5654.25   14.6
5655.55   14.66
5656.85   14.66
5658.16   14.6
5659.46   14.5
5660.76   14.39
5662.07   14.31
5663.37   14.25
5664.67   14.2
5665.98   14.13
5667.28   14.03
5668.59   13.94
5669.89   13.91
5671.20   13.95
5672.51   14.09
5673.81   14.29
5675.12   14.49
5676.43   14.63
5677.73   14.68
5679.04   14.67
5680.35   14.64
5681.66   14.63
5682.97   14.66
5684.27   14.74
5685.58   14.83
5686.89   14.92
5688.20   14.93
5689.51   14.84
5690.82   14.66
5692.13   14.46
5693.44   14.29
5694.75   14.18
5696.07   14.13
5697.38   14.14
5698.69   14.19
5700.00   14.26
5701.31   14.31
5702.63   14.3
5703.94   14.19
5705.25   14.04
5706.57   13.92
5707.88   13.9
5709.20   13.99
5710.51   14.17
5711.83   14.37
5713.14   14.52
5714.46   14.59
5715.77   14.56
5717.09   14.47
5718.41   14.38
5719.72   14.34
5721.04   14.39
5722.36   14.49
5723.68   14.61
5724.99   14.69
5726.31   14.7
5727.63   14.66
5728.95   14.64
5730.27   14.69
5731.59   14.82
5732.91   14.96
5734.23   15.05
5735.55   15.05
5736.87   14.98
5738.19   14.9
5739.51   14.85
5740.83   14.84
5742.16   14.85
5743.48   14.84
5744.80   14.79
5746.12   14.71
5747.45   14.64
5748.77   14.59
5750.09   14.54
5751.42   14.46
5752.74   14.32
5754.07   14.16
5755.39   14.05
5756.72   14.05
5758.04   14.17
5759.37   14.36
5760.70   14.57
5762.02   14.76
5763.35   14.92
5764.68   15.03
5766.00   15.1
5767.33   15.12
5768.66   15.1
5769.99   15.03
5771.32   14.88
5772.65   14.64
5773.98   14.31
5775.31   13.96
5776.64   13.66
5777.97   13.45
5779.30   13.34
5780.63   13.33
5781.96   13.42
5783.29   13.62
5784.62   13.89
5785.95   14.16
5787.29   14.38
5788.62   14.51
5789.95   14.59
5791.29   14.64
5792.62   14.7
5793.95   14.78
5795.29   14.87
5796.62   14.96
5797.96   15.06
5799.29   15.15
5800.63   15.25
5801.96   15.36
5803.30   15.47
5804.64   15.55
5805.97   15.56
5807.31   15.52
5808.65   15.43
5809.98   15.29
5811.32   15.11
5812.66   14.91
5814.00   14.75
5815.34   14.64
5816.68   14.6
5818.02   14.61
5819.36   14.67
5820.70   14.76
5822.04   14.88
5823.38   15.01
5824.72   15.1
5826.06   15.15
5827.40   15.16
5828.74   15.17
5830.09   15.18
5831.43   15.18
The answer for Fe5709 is 0.7 A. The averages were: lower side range 14.6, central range 14.3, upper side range 14.8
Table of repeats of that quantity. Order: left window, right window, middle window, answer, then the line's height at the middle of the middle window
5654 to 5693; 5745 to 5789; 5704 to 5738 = -0.26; 14.4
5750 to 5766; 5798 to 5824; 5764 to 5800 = 0.77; 14.7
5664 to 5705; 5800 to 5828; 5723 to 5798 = 1.34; 14.8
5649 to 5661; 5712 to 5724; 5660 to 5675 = 0.35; 14.5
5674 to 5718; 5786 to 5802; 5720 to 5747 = -0.36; 14.6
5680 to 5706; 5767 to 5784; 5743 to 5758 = -0.24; 14.2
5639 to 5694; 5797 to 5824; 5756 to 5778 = 0.48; 14.9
